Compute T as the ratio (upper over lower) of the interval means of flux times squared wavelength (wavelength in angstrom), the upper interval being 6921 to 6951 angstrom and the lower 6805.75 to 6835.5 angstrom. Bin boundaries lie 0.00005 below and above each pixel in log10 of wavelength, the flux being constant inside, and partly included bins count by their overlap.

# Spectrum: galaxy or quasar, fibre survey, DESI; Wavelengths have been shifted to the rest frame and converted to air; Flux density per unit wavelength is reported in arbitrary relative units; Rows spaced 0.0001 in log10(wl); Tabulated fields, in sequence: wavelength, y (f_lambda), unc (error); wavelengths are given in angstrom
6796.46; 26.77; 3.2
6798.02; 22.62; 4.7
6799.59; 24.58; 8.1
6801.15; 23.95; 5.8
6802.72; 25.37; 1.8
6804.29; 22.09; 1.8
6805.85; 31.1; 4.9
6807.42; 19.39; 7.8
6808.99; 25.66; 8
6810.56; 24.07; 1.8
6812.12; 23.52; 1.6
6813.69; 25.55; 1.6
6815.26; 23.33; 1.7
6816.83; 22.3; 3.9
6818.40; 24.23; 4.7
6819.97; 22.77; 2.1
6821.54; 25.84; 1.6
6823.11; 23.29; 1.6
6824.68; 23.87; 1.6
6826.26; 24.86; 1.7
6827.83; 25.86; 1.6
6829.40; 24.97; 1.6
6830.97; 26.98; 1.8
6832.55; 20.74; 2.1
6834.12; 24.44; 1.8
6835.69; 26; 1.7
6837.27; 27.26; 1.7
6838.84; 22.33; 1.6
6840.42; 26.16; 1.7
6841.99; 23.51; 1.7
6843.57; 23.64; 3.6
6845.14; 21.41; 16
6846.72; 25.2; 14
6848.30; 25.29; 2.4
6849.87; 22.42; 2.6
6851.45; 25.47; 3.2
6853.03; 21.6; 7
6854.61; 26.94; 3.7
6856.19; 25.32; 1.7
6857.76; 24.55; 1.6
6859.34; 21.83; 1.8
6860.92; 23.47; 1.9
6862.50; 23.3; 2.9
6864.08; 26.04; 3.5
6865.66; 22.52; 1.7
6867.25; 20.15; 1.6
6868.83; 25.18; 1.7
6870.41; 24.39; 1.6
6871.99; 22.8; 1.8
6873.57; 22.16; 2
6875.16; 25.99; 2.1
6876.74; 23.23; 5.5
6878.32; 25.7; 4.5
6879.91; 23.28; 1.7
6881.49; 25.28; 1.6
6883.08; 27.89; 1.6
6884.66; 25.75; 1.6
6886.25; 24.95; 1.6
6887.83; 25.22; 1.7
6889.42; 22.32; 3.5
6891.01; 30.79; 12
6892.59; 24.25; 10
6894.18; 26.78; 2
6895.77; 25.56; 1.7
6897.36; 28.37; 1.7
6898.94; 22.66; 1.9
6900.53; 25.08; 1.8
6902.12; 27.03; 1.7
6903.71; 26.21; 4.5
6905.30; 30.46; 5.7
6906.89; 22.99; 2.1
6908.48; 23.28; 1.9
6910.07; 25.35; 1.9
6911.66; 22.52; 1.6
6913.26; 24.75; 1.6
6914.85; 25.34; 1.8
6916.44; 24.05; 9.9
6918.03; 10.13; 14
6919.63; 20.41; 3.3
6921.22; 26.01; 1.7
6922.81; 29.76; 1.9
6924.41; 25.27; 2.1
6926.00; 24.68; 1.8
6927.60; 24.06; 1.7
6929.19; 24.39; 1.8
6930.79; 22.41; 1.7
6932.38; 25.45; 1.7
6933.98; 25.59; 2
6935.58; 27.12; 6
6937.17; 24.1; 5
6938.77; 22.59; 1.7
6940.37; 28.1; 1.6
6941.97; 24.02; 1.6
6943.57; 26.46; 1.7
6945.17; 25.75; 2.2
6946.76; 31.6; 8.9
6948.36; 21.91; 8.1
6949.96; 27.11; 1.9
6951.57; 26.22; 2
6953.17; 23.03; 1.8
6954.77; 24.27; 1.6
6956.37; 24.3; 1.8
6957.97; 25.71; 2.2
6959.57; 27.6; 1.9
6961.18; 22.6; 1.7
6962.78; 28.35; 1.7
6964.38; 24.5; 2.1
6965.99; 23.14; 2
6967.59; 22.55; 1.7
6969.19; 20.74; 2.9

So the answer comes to 1.09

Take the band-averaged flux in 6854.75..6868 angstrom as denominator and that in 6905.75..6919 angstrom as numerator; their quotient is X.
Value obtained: 1.0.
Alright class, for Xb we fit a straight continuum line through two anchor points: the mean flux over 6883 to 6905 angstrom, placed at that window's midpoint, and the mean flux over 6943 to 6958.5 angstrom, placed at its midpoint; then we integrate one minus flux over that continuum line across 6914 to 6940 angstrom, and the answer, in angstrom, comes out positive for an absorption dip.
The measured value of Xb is 1.9 angstrom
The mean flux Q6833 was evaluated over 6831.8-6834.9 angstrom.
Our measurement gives 22.6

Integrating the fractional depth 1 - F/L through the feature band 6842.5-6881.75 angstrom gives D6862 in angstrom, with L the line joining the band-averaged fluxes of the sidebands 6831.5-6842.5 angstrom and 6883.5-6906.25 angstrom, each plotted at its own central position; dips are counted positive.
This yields 2.0 angstrom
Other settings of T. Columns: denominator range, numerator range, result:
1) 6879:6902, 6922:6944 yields 1.00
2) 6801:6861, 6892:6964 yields 1.06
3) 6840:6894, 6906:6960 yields 1.03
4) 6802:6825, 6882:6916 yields 1.09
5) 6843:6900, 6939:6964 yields 1.07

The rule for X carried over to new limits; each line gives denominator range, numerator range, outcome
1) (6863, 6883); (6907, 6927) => 0.98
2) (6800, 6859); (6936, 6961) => 1.05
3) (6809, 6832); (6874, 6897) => 1.05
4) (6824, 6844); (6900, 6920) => 0.96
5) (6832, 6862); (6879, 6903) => 1.07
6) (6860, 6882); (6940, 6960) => 1.08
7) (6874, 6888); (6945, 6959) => 1.02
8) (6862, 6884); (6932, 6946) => 1.06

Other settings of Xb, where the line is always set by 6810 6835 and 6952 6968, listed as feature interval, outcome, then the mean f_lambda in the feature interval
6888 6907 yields -1.29 angstrom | 26.1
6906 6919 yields 1.16 angstrom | 22.3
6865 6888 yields 0.09 angstrom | 24.3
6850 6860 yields 0.04 angstrom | 24.2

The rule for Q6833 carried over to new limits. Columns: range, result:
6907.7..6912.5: 23.7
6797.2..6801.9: 23.8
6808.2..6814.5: 24.7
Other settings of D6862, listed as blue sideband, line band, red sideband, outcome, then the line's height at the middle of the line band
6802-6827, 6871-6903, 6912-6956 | -1.07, 24.4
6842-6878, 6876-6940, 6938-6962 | -0.39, 24.7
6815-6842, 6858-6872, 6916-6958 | 0.63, 24.5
